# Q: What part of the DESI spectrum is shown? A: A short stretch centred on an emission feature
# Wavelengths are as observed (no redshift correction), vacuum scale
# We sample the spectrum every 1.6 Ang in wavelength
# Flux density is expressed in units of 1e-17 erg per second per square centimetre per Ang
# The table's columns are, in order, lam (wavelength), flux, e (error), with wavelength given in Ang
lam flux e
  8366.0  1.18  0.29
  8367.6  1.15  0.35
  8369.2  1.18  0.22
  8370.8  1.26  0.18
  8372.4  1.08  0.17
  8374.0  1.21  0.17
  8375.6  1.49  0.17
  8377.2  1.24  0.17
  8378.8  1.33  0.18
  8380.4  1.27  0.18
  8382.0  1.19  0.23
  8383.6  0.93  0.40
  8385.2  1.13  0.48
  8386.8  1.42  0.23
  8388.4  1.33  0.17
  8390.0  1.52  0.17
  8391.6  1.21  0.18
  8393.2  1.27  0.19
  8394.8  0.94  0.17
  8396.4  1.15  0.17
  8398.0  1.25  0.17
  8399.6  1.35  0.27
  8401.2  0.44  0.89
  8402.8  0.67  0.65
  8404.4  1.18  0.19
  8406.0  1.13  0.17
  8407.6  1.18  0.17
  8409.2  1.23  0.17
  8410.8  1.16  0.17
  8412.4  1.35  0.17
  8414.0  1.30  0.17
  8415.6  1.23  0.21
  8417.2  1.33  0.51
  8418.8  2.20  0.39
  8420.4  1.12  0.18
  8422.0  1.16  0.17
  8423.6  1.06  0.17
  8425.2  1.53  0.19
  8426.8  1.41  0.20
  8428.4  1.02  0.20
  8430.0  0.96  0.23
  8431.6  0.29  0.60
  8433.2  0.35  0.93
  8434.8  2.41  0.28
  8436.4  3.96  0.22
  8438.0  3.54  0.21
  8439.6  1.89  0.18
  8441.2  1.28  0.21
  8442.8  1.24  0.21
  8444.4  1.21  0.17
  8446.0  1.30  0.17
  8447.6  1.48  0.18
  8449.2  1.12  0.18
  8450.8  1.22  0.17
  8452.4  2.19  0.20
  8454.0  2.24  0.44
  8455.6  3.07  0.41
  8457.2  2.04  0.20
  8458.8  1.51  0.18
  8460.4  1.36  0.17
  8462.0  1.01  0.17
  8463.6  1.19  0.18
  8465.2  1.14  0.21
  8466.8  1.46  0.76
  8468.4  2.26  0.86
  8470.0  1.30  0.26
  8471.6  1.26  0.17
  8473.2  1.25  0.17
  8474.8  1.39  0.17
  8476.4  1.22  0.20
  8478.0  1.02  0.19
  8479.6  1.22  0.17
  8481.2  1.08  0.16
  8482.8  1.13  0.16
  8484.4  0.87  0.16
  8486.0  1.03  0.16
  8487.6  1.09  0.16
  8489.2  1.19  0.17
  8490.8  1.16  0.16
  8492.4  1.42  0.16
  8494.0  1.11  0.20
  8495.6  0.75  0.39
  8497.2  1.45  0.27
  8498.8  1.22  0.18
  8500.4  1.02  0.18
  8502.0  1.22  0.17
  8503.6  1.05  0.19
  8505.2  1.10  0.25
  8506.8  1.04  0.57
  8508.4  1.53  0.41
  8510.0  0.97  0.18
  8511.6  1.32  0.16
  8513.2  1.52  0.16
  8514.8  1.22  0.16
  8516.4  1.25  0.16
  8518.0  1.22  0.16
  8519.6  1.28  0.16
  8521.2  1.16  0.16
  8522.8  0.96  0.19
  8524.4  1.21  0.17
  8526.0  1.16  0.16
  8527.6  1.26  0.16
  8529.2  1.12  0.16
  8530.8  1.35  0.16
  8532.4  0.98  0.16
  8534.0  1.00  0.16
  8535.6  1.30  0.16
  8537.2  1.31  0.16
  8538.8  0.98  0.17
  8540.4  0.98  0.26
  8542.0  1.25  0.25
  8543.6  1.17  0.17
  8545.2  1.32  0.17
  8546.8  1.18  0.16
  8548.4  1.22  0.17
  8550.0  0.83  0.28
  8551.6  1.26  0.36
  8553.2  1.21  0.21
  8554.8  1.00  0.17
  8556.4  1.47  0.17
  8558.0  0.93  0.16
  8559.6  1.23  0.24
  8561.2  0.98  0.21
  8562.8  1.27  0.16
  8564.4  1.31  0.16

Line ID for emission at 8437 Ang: [S II] 6716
